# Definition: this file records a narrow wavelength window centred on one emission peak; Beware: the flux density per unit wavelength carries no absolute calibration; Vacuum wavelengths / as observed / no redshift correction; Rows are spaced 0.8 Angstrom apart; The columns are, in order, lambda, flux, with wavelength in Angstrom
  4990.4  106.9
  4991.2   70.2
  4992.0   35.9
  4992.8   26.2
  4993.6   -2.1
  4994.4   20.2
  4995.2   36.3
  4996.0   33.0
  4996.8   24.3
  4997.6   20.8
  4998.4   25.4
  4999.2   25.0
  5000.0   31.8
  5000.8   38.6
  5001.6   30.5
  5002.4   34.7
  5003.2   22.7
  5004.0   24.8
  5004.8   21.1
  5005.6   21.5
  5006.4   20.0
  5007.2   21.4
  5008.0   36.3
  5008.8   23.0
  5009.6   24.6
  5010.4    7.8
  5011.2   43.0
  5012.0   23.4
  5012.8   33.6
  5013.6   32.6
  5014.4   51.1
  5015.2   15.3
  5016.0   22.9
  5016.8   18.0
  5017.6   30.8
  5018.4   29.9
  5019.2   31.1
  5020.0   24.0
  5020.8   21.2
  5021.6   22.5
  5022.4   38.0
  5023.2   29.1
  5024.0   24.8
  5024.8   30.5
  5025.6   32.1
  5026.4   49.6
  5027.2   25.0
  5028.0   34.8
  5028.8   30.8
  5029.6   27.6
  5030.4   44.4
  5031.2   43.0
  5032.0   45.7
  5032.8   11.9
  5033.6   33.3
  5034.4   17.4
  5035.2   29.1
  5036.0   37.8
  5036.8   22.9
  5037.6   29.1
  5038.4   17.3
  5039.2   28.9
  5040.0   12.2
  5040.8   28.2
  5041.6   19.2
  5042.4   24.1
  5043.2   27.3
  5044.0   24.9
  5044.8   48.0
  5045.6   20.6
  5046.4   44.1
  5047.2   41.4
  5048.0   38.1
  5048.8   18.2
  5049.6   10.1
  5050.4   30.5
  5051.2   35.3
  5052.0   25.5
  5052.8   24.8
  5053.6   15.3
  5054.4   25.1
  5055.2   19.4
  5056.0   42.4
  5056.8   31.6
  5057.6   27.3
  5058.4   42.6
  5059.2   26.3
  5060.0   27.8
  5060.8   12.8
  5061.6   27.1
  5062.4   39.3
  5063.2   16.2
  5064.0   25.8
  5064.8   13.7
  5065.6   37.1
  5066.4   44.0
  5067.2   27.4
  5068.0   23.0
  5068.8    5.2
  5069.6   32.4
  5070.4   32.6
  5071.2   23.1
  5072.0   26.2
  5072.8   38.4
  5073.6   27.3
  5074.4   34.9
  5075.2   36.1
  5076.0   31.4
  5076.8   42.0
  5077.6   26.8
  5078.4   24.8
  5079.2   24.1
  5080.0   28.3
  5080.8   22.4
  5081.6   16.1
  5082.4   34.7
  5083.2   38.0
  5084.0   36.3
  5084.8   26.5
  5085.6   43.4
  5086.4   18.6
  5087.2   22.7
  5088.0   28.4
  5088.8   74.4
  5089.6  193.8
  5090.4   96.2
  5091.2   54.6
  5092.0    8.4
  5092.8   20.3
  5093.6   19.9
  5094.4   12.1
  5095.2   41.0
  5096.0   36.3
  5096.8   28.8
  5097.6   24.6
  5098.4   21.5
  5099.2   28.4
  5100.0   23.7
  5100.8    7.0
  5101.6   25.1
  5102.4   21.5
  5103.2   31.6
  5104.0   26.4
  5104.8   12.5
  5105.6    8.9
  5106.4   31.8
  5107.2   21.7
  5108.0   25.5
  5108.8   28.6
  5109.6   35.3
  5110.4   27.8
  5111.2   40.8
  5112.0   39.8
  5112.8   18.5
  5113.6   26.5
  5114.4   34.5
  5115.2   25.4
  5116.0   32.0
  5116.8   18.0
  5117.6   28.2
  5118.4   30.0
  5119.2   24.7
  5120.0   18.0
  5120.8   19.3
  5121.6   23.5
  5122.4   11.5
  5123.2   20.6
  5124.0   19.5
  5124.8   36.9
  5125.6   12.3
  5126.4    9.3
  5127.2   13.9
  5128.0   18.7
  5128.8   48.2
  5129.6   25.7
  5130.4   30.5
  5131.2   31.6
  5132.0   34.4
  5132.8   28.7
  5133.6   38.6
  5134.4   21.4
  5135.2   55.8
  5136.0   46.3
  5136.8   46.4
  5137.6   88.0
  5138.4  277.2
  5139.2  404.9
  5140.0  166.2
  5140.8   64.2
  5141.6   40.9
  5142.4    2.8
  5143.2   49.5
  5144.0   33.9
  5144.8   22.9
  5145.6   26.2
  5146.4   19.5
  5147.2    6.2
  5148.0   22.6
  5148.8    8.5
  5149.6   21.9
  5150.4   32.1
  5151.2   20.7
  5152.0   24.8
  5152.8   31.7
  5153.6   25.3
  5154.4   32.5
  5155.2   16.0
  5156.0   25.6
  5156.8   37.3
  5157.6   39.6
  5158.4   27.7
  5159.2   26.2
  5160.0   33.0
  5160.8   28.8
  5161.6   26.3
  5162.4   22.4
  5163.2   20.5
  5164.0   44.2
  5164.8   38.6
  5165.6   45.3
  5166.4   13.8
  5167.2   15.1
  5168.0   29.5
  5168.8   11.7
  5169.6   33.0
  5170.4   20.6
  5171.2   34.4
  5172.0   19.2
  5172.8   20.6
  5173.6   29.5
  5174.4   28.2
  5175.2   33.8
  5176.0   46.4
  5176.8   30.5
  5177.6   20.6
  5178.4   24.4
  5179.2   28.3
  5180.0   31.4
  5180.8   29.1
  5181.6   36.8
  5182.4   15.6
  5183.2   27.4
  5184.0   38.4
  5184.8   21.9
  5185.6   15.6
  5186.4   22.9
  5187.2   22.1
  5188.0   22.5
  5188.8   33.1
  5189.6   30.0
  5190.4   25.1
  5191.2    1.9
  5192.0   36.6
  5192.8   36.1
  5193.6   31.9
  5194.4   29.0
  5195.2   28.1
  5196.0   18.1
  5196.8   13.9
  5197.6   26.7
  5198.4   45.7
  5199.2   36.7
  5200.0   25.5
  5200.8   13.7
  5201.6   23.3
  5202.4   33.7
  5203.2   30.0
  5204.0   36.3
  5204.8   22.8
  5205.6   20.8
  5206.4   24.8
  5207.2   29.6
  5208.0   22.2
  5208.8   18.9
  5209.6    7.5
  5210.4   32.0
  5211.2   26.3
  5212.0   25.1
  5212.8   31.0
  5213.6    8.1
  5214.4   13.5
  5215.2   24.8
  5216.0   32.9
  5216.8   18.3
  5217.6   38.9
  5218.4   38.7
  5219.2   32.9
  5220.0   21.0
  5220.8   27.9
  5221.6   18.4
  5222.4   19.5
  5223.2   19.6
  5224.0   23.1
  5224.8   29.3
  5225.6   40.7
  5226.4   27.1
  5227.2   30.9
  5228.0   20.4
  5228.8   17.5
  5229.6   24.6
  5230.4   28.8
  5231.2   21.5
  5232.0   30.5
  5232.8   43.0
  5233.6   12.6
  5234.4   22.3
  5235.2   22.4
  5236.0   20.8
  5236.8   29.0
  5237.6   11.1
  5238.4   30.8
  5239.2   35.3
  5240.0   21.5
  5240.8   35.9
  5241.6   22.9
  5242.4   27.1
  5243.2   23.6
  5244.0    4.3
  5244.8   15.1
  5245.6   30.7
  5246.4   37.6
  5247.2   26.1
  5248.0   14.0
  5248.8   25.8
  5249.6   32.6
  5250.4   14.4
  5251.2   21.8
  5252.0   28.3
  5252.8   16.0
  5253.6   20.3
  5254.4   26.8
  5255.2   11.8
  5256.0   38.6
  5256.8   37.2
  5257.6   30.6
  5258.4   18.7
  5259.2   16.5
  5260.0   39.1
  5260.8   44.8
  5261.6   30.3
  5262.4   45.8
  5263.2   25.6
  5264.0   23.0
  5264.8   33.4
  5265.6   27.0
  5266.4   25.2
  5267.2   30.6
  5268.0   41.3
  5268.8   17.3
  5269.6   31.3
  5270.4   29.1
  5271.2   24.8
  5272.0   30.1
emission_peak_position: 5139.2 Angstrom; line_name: [O III] 5007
